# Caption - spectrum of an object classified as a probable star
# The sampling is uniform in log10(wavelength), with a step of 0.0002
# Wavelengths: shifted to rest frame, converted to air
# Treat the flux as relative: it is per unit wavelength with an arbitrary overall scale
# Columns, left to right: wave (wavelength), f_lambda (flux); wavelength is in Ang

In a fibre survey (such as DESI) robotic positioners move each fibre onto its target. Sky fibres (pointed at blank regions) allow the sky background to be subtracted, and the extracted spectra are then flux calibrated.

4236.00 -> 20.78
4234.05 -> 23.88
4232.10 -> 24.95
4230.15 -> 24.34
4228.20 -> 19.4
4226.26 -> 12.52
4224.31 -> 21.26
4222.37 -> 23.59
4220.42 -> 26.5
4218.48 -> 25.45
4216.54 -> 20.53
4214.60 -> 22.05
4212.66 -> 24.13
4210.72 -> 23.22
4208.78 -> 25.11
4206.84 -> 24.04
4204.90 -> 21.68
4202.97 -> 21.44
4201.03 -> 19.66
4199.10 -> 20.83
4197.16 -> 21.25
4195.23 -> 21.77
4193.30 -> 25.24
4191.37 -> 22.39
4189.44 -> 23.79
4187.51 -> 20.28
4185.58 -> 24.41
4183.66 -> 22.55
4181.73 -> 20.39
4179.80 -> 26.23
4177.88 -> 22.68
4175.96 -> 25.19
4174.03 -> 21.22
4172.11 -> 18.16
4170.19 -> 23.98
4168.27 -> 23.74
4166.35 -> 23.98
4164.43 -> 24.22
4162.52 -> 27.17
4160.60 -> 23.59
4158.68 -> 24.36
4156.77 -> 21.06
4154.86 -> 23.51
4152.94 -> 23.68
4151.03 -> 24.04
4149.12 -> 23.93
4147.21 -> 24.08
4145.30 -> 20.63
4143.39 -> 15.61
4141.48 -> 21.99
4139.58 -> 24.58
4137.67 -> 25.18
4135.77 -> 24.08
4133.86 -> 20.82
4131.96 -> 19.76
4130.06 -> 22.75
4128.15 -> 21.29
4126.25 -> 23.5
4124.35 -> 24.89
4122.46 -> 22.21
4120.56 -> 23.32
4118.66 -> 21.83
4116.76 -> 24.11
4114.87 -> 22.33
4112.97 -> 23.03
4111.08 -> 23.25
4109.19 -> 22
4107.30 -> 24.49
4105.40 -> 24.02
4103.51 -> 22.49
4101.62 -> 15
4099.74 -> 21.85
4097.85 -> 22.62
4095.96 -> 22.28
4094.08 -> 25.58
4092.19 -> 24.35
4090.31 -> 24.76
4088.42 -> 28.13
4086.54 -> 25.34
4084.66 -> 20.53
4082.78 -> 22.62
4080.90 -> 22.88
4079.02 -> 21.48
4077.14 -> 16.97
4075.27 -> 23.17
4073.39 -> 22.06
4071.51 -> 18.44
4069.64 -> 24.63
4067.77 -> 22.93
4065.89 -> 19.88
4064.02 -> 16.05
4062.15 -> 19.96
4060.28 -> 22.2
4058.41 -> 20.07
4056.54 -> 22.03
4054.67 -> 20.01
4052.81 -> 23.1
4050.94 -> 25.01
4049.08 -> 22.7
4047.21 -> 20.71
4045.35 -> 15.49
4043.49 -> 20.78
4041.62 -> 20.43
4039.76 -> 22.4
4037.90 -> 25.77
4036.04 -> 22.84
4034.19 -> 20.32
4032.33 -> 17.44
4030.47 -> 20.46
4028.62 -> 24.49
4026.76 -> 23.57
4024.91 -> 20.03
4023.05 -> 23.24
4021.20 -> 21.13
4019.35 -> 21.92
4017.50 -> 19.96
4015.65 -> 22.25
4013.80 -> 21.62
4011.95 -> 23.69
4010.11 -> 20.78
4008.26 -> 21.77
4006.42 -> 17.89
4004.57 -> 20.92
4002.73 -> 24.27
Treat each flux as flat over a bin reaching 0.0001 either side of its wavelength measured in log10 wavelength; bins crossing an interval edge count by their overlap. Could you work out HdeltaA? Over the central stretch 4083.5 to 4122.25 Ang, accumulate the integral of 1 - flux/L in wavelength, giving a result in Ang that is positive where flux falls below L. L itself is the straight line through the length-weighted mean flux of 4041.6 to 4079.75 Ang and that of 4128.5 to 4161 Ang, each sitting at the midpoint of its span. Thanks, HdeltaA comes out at -2.4 Ang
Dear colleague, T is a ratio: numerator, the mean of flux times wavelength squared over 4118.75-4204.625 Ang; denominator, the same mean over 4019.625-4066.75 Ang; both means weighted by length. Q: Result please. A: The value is 1.13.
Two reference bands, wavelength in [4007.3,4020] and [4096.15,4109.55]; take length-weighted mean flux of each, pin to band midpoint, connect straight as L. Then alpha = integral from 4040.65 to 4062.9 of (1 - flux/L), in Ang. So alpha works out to 0.7 Ang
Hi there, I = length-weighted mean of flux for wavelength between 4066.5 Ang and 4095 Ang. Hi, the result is 22.9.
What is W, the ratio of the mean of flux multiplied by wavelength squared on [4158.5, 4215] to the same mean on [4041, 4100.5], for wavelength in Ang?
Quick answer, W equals 1.1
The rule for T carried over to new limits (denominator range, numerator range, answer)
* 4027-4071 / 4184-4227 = 1.13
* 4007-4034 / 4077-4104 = 1.09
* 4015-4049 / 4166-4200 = 1.14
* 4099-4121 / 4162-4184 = 1.07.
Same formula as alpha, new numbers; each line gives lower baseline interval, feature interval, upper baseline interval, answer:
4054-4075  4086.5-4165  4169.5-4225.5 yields -4.8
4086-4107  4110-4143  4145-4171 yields 1.1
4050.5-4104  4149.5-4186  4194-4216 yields -2.0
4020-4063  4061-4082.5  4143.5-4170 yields 1.1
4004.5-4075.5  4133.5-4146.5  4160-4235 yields 0.2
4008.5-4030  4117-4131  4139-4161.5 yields -0.3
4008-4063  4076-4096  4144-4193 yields -1.0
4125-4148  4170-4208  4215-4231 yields -0.9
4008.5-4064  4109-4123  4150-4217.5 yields -0.4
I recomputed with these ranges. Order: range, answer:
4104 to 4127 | 23.2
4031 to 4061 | 21.3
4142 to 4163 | 22.8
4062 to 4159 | 22.4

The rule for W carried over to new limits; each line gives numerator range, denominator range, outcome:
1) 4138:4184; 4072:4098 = 1.04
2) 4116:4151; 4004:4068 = 1.11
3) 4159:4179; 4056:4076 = 1.17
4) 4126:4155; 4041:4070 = 1.12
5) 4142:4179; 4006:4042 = 1.13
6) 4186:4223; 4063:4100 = 1.08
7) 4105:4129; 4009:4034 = 1.12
